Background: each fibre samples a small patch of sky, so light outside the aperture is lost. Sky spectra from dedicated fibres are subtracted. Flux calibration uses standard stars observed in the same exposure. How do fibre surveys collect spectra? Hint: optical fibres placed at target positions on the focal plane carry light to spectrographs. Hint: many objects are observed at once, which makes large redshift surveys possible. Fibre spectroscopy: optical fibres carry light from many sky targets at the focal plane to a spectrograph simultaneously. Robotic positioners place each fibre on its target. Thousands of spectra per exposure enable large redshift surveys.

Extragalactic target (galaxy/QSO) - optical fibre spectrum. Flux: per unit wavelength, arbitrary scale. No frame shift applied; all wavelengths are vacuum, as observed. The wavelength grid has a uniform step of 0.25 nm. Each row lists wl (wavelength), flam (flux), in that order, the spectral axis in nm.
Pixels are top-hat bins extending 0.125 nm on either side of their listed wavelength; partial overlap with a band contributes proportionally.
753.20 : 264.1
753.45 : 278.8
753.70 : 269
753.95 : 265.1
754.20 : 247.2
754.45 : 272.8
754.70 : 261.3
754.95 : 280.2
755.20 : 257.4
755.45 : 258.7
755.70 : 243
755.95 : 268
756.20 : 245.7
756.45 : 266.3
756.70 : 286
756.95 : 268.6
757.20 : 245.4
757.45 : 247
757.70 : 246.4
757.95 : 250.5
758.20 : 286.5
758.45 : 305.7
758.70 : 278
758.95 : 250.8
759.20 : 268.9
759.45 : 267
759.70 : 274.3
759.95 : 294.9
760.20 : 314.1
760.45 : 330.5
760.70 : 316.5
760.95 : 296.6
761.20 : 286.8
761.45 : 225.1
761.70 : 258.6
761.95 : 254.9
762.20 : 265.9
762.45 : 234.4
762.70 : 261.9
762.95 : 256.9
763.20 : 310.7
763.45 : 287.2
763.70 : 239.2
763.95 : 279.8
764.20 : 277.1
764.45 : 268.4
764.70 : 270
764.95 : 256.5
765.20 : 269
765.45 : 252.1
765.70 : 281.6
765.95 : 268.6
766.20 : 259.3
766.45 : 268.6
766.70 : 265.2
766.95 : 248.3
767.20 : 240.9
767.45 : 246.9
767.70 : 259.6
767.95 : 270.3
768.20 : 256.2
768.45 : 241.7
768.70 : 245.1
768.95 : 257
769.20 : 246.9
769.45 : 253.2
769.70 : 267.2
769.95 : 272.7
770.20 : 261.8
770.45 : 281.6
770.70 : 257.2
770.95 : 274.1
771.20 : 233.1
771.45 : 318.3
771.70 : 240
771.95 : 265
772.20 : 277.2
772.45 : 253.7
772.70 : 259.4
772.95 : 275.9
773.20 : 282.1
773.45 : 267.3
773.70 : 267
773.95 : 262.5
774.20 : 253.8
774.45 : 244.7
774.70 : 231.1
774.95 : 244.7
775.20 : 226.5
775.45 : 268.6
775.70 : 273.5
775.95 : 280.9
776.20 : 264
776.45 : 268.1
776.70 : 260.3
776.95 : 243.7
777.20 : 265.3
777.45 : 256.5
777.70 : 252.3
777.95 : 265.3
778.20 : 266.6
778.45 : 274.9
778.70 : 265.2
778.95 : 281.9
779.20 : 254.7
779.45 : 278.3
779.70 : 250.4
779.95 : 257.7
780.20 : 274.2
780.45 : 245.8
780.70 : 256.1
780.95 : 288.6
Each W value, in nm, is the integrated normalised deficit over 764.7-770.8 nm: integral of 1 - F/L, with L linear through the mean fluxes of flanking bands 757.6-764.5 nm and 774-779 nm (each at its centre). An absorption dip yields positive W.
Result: 0.19 nm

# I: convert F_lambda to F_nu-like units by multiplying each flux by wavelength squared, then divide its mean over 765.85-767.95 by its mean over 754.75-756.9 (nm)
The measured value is 1.01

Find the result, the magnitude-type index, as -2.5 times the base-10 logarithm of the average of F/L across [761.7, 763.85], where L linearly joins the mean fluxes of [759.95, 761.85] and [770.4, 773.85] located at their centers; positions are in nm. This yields 0.088 mag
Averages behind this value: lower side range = 290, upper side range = 268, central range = 264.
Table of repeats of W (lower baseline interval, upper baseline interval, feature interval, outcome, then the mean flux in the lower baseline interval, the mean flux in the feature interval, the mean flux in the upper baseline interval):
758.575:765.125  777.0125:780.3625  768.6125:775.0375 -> 0.16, 274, 261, 264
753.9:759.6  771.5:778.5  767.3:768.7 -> 0.04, 264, 254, 261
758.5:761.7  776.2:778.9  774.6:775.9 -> 0.07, 283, 251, 262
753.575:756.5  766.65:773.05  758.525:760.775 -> -0.24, 261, 288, 260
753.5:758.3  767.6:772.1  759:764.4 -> -0.30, 261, 276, 261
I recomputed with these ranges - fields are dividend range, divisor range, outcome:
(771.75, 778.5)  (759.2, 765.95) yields 0.98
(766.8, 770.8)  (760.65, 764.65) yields 0.97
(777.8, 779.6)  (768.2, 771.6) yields 1.05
